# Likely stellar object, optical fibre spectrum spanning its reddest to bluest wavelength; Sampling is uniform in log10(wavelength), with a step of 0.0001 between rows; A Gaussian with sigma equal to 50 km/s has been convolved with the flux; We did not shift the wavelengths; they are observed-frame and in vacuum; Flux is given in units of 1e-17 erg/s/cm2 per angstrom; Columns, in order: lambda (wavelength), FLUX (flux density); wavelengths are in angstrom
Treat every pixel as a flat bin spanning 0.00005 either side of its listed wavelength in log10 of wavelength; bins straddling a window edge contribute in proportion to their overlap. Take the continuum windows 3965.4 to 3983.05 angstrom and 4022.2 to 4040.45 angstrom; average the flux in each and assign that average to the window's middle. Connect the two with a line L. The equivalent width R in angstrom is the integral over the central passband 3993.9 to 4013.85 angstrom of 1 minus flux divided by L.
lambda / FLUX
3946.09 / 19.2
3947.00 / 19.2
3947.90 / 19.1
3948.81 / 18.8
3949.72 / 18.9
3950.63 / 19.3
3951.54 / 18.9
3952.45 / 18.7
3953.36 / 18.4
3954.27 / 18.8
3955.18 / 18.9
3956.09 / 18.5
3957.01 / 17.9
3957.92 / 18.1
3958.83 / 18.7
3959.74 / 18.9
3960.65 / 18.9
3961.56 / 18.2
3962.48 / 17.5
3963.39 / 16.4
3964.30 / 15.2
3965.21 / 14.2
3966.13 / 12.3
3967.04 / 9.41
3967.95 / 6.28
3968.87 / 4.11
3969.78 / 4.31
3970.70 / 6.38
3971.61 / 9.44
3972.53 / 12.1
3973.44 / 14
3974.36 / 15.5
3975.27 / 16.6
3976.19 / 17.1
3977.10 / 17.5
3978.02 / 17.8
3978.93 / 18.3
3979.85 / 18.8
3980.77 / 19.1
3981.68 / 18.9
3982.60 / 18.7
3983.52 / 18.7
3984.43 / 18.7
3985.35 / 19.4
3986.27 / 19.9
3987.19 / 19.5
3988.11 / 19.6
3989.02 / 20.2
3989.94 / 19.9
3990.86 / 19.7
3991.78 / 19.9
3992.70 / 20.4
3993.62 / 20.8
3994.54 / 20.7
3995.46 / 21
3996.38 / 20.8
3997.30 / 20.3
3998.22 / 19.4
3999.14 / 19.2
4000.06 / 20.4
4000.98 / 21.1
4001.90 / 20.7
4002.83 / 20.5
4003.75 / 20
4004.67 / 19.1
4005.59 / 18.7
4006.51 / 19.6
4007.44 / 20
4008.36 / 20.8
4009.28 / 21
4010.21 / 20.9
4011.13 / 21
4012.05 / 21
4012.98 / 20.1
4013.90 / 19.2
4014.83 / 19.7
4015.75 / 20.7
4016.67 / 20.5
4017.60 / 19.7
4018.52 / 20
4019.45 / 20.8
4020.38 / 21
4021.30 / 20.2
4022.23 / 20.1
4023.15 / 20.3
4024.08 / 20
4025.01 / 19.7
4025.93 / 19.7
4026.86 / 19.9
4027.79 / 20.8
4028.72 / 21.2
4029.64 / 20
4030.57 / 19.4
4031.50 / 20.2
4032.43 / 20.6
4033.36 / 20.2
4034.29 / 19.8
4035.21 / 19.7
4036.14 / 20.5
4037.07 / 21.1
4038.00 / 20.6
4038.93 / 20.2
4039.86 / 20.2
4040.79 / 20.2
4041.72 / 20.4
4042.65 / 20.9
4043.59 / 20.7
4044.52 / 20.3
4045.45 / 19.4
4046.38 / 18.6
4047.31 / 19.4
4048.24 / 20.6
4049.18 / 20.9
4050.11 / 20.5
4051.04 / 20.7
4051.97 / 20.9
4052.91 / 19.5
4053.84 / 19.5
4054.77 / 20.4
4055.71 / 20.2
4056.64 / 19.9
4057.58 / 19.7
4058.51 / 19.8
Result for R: -3.9 angstrom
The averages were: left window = 13.5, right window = 20.2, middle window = 20.3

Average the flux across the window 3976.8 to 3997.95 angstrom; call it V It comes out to 19.5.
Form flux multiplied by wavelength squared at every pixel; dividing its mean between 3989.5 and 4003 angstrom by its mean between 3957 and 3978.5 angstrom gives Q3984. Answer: 1.5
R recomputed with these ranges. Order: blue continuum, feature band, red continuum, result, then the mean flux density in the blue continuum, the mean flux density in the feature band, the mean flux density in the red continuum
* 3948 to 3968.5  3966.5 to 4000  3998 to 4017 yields 3.4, 16.8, 16.8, 20.2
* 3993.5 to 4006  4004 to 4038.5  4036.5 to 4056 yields 0.0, 20.2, 20.2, 20.2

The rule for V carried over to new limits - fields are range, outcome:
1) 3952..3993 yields 16.4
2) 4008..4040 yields 20.3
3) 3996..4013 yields 20.2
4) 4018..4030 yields 20.3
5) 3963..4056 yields 18.8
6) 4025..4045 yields 20.3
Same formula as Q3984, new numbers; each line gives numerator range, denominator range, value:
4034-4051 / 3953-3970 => 1.39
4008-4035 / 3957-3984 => 1.39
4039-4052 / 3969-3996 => 1.21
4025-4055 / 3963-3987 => 1.43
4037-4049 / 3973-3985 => 1.18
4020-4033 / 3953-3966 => 1.19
